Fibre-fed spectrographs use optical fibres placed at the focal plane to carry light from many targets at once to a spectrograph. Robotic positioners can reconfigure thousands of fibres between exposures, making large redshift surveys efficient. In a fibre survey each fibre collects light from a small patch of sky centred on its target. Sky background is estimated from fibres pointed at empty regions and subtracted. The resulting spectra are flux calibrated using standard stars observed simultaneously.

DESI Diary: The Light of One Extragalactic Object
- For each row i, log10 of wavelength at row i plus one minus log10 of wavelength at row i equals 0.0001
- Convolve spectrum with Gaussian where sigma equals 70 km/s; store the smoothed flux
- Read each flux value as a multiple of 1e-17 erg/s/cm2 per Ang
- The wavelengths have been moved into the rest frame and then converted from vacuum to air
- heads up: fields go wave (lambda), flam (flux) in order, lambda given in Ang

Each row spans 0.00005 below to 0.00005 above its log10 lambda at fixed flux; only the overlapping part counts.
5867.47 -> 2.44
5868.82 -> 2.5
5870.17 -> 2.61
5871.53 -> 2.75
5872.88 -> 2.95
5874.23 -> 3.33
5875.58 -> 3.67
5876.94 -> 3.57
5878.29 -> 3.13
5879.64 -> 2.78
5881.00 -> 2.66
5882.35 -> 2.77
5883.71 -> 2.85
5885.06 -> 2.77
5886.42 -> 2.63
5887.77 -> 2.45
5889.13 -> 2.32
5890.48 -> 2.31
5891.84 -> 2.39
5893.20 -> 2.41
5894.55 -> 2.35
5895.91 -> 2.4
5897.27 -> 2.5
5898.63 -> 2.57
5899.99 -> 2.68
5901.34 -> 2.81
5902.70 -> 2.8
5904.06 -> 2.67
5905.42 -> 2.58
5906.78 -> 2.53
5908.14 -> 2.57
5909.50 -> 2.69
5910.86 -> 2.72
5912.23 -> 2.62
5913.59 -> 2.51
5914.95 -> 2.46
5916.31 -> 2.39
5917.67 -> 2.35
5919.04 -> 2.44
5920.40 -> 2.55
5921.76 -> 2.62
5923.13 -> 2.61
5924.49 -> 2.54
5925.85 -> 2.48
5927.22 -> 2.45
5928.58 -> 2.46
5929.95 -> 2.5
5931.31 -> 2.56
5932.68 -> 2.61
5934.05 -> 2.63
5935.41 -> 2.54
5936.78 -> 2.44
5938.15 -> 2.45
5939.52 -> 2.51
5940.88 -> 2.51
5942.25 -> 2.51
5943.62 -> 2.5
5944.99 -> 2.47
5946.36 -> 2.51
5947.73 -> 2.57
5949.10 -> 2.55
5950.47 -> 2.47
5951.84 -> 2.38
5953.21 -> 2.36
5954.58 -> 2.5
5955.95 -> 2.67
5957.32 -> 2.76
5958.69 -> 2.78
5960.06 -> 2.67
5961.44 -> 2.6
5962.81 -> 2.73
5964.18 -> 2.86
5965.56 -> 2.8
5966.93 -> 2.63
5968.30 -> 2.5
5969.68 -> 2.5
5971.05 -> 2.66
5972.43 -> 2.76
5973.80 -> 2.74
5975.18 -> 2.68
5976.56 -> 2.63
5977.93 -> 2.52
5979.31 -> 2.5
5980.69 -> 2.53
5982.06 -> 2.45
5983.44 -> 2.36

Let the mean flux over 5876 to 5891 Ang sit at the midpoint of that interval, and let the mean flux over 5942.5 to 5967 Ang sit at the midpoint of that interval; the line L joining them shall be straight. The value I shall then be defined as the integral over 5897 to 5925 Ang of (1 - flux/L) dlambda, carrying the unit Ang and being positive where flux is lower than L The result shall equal 1.25 Ang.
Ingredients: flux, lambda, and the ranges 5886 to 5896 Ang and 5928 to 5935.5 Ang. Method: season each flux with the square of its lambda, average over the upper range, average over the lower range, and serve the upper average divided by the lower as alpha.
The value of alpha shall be 1.1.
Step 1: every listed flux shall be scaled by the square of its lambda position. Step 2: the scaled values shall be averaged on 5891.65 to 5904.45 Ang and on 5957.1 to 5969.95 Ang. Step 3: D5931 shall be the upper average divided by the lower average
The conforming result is 1.07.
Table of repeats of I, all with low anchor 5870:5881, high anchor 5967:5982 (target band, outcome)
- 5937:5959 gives 1.64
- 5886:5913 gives 3.83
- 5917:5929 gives 1.49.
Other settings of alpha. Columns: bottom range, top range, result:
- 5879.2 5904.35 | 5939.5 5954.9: 0.98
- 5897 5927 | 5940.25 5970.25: 1.02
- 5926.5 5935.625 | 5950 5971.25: 1.04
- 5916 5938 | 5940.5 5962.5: 1.03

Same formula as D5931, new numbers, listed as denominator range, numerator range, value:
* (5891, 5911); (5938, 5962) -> 1.01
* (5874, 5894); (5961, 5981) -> 0.98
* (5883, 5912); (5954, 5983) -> 1.05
